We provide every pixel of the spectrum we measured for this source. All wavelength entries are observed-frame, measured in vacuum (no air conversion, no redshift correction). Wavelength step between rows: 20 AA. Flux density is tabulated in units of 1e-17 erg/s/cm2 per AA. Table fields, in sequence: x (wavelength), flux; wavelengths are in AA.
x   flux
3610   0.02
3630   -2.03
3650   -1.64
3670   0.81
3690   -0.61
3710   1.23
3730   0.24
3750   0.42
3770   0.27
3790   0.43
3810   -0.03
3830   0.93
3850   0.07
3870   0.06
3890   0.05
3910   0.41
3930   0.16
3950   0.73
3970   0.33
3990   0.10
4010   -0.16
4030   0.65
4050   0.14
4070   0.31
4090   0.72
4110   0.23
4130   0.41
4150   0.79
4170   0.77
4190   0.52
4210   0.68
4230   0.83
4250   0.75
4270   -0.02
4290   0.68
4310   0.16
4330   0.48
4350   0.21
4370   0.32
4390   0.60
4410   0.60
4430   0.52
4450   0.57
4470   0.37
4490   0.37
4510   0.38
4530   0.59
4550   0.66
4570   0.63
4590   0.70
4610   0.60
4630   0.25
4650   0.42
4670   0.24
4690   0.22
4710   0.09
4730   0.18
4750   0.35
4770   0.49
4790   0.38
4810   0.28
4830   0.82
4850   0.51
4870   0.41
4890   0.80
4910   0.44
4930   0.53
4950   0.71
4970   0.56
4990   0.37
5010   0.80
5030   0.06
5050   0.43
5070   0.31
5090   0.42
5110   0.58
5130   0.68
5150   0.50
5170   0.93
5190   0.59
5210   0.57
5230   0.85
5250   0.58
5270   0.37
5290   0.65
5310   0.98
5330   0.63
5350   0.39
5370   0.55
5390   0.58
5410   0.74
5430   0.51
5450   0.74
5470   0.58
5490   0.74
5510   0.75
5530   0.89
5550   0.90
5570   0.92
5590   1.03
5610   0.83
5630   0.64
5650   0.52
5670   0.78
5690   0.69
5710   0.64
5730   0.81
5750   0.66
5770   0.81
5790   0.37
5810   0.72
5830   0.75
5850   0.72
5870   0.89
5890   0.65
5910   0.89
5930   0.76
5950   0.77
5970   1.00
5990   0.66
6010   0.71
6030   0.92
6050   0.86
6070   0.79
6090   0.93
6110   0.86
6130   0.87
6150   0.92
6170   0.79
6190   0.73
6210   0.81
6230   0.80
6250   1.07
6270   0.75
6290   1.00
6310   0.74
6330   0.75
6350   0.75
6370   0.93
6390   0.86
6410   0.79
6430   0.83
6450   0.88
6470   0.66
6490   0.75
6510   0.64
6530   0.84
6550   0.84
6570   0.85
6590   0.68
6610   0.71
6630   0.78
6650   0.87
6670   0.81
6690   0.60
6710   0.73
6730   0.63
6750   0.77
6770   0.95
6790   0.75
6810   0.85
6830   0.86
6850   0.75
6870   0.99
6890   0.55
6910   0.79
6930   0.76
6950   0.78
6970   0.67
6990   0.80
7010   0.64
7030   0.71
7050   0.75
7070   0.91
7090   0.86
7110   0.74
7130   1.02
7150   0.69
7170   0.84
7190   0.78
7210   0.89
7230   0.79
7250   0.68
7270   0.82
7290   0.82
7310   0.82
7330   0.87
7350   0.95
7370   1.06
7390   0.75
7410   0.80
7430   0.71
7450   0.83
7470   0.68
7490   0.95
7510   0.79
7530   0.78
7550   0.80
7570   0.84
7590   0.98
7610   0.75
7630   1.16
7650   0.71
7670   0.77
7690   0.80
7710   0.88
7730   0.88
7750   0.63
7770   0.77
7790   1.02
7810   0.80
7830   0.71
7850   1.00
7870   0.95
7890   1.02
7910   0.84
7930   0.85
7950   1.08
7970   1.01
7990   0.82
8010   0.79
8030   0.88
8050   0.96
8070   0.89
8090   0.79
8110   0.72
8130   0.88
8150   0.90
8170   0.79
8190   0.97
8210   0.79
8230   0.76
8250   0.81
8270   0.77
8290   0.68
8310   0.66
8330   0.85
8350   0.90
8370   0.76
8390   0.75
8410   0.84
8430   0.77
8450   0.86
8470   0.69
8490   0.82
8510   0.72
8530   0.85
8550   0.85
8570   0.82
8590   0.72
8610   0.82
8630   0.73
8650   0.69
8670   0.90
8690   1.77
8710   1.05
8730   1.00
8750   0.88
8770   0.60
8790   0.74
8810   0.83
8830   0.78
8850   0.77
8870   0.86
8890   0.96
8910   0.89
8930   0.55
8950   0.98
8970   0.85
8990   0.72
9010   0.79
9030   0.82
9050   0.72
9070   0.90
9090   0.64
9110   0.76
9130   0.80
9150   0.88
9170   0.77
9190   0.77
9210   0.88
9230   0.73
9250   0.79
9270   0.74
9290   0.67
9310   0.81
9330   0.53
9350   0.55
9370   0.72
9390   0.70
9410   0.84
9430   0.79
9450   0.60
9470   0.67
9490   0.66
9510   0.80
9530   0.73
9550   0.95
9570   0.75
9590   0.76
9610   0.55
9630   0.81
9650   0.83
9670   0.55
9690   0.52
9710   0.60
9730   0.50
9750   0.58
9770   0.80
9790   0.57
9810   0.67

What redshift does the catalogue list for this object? 0.32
